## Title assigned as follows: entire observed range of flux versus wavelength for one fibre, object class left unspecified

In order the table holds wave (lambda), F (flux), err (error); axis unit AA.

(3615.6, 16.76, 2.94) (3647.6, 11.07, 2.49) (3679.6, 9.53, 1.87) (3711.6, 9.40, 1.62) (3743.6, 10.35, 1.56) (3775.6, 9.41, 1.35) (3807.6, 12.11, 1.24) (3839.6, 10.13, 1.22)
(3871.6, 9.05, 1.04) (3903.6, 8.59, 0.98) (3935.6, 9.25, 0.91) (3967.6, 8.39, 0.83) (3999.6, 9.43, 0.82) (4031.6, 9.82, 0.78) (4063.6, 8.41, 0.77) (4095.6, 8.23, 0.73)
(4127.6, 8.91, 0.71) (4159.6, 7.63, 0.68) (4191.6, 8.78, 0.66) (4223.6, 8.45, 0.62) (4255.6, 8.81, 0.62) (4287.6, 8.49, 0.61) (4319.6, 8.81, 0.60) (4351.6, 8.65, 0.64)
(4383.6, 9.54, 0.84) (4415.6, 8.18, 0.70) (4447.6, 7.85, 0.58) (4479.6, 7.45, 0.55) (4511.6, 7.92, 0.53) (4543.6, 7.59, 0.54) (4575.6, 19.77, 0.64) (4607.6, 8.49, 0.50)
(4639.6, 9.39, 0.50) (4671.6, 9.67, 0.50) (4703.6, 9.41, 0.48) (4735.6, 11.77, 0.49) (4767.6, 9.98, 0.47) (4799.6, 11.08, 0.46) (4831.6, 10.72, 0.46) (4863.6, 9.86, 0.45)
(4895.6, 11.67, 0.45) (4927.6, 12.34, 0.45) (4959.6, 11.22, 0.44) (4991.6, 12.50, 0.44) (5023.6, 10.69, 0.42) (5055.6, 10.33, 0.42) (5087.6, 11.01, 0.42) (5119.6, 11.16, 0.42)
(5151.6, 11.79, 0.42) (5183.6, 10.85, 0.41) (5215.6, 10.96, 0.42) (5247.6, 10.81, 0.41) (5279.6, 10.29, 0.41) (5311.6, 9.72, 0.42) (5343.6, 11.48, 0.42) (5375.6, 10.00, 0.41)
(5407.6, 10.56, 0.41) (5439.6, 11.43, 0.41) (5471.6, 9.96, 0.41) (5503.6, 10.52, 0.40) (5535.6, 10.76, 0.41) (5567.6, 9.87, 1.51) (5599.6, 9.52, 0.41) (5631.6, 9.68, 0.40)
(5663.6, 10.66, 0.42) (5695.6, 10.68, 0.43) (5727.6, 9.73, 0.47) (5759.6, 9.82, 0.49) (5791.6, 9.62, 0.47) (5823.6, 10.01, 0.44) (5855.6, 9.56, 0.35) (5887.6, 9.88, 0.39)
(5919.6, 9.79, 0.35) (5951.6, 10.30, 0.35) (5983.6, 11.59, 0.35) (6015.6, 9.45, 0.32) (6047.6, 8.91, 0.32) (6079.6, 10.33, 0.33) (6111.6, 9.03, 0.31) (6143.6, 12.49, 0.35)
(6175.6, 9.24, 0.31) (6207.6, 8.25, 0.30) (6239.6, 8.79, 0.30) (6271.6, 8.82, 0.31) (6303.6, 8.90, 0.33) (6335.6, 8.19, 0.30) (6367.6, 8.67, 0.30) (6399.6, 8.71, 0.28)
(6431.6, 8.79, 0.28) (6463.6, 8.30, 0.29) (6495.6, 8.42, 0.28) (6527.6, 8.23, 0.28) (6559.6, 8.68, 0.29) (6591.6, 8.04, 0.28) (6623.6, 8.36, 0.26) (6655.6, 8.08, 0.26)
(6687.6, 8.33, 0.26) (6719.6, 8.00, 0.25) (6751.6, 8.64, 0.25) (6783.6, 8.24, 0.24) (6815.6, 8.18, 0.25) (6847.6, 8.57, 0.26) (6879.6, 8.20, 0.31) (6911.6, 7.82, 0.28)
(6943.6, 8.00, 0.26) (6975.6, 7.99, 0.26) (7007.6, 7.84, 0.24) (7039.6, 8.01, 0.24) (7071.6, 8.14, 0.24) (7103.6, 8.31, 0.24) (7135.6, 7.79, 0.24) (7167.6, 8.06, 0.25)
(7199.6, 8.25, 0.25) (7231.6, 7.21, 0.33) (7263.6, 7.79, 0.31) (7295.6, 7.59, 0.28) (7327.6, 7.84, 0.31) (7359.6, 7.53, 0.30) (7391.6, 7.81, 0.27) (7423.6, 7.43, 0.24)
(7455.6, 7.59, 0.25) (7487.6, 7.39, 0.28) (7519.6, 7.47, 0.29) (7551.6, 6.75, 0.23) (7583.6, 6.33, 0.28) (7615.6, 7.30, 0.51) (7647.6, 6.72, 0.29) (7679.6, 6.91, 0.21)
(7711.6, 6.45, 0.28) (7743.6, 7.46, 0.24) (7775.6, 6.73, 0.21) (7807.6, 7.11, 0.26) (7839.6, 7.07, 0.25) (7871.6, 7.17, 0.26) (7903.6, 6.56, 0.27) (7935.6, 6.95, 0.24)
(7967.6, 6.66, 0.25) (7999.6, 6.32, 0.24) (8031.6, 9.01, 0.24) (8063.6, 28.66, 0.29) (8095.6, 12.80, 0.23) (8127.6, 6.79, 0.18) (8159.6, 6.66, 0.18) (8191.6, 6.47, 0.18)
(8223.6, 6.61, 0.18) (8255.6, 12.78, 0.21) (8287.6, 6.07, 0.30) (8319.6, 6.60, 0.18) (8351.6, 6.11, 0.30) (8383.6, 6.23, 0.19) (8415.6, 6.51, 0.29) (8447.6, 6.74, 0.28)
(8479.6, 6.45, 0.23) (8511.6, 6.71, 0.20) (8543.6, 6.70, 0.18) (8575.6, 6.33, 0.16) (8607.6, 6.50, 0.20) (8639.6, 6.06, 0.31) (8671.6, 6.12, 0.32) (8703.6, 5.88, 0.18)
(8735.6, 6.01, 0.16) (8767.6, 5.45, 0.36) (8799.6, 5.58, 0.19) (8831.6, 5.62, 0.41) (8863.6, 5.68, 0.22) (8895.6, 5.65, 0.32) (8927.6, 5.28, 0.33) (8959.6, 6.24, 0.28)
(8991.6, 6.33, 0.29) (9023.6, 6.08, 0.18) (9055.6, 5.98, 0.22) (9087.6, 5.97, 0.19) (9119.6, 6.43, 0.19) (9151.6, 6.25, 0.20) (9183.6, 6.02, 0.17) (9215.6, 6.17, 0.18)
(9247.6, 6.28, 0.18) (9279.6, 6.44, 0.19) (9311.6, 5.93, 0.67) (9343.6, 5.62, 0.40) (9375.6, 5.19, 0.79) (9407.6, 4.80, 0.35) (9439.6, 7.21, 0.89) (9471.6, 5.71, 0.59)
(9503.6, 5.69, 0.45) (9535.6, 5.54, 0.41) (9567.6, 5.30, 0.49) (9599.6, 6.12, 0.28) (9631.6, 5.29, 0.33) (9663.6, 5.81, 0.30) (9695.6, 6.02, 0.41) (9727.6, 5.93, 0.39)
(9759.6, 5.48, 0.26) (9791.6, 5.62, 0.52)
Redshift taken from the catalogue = 0.23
